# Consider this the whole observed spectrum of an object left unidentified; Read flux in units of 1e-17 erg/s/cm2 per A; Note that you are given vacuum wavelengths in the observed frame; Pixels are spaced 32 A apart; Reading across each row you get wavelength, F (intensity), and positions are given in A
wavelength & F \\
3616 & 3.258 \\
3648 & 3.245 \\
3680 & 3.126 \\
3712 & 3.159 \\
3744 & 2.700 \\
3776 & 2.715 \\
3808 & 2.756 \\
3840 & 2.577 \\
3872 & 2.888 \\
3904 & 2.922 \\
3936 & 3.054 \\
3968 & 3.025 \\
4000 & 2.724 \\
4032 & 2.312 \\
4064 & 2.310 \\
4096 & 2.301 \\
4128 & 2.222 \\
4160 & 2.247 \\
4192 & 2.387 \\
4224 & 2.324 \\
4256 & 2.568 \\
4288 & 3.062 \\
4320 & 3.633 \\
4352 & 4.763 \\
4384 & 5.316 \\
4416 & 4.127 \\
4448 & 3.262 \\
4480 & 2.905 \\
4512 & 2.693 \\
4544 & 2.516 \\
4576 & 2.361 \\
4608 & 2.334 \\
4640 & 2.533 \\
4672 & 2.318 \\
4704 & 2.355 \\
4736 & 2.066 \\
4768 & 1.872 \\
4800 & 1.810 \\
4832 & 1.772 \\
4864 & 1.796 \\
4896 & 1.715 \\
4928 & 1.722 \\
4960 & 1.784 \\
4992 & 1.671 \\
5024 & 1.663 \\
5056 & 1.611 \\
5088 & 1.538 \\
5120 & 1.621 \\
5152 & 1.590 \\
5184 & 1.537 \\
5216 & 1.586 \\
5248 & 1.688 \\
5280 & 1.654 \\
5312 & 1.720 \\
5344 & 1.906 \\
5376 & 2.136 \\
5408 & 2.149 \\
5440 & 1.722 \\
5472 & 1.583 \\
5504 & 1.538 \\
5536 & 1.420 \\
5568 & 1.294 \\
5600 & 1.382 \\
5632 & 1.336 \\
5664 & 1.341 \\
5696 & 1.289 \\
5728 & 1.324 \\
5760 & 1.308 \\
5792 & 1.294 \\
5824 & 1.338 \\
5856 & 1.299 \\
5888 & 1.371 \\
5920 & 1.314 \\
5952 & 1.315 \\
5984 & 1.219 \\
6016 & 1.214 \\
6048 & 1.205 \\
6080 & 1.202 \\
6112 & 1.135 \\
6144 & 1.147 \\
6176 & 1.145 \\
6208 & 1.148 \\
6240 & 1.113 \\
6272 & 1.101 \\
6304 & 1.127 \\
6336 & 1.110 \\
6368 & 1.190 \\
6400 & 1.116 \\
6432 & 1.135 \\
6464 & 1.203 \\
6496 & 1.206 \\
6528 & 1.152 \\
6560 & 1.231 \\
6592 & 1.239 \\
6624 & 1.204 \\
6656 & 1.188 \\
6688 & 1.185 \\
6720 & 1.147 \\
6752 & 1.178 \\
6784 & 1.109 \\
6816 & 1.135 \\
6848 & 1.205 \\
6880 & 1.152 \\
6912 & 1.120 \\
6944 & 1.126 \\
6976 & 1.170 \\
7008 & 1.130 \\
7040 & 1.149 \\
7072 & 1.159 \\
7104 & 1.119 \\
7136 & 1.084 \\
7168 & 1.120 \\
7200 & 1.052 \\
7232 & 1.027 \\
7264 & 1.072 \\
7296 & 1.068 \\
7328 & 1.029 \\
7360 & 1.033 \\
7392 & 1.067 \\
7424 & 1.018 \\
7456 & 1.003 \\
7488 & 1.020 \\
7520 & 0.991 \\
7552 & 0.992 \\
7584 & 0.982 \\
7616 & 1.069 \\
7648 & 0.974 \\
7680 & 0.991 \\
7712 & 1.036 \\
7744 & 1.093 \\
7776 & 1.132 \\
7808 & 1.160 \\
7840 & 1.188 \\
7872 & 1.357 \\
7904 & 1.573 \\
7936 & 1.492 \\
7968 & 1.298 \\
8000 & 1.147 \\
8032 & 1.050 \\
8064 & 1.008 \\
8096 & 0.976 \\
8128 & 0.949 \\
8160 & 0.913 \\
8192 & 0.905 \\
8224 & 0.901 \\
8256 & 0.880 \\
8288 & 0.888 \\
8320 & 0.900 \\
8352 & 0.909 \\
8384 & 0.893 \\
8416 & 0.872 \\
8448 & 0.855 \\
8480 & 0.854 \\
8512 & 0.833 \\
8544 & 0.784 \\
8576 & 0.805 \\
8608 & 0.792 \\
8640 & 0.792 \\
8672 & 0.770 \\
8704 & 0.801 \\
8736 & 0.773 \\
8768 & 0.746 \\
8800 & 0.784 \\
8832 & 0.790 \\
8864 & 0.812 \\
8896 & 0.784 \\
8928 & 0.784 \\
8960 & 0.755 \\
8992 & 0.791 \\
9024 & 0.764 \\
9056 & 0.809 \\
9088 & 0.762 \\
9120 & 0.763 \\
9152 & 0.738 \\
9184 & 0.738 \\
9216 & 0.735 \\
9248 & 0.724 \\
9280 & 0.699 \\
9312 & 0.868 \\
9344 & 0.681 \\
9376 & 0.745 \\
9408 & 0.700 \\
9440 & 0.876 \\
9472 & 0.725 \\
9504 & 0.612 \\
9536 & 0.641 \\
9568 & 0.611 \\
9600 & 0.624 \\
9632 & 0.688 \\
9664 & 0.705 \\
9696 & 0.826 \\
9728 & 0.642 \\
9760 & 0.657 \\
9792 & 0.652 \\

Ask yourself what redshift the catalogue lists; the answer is 1.83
